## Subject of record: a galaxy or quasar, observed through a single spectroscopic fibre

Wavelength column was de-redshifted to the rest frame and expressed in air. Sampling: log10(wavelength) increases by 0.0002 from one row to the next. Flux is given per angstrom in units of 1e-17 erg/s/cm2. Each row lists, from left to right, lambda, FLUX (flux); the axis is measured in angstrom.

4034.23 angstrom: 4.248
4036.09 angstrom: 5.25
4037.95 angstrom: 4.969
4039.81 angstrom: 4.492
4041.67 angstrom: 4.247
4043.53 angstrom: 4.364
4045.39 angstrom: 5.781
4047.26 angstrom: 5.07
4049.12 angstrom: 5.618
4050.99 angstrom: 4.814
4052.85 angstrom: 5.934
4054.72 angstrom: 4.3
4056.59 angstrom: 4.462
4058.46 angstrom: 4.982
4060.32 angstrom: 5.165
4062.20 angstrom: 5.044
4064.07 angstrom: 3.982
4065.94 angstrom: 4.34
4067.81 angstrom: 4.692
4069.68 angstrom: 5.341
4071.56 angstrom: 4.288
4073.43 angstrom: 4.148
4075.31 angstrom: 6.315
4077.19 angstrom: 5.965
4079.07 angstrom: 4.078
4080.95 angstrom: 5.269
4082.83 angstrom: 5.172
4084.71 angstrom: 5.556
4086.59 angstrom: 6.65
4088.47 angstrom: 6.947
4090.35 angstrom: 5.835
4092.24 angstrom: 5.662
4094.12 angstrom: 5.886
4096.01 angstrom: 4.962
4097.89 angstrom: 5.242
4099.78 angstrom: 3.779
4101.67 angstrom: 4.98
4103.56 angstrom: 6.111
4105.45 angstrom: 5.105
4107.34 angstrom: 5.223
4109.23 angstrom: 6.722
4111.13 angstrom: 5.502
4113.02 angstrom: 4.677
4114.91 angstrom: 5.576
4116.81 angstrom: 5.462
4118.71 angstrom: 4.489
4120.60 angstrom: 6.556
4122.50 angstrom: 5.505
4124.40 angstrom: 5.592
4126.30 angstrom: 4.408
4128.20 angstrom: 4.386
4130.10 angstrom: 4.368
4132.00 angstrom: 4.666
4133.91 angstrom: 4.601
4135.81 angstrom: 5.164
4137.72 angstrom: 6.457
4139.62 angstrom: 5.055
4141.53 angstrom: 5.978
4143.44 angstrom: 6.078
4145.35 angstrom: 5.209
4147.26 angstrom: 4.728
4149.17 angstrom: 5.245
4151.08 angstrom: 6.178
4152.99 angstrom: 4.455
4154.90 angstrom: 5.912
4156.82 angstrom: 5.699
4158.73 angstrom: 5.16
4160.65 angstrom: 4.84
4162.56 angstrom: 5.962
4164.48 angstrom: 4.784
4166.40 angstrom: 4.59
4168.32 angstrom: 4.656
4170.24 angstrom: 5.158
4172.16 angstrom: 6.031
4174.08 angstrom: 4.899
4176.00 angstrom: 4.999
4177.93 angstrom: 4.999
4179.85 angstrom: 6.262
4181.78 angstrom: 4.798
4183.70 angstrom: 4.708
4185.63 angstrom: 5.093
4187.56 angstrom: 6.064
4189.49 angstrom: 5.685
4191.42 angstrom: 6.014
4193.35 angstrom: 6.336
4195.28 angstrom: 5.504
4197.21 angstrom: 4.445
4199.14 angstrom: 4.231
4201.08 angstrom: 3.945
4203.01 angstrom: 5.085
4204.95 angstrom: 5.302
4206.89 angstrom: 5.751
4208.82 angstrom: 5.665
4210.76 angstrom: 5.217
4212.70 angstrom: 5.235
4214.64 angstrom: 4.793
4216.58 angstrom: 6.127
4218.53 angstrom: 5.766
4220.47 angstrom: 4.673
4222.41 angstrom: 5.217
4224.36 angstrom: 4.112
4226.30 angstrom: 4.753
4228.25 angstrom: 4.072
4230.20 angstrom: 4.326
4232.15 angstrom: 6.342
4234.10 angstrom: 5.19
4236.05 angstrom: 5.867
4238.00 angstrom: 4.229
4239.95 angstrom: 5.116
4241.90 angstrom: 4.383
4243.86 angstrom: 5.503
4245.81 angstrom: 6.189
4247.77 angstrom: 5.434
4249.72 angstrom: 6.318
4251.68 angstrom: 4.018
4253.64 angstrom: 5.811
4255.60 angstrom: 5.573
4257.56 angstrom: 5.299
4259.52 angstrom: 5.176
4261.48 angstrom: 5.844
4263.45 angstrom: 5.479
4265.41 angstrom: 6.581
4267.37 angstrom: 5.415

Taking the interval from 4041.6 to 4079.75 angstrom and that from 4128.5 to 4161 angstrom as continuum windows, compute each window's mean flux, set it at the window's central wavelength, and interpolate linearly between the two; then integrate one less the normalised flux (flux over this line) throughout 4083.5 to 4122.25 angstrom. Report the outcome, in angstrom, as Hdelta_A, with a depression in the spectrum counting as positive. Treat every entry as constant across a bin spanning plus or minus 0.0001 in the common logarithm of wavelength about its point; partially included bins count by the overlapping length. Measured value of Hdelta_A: -3.4 angstrom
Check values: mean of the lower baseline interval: 4.92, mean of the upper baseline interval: 5.27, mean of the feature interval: 5.54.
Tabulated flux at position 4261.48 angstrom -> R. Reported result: 5.844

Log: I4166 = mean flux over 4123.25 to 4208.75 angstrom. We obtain 5.22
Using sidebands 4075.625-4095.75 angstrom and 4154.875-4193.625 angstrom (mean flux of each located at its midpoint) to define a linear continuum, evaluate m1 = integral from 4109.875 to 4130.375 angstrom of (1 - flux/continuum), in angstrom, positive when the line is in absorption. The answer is 1.4 angstrom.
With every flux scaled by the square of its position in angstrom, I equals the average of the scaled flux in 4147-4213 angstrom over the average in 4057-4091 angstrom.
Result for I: 1.1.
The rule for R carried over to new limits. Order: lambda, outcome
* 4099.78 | 3.779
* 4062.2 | 5.044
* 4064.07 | 3.982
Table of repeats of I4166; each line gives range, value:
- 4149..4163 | 5.42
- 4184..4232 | 5.16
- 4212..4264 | 5.21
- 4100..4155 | 5.29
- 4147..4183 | 5.24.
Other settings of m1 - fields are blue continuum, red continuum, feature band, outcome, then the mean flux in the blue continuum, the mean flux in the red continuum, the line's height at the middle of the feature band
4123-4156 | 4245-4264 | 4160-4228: 2.15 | 5.21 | 5.51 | 5.35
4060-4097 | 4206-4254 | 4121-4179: 0.30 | 5.27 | 5.2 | 5.23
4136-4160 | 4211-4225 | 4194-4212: 0.64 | 5.49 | 5.16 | 5.23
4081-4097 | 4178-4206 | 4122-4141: 1.84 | 5.8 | 5.24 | 5.57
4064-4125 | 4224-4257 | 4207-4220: -0.67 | 5.34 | 5.15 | 5.19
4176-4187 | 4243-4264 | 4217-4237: 1.23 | 5.19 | 5.51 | 5.39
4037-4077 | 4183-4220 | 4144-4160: -0.51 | 4.89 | 5.31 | 5.17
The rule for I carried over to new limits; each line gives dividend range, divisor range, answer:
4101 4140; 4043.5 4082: 1.09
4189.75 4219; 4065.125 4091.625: 1.05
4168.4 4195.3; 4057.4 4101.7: 1.10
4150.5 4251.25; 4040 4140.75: 1.06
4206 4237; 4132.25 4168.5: 1.01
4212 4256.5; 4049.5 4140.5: 1.06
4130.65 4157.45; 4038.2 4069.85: 1.16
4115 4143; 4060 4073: 1.16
